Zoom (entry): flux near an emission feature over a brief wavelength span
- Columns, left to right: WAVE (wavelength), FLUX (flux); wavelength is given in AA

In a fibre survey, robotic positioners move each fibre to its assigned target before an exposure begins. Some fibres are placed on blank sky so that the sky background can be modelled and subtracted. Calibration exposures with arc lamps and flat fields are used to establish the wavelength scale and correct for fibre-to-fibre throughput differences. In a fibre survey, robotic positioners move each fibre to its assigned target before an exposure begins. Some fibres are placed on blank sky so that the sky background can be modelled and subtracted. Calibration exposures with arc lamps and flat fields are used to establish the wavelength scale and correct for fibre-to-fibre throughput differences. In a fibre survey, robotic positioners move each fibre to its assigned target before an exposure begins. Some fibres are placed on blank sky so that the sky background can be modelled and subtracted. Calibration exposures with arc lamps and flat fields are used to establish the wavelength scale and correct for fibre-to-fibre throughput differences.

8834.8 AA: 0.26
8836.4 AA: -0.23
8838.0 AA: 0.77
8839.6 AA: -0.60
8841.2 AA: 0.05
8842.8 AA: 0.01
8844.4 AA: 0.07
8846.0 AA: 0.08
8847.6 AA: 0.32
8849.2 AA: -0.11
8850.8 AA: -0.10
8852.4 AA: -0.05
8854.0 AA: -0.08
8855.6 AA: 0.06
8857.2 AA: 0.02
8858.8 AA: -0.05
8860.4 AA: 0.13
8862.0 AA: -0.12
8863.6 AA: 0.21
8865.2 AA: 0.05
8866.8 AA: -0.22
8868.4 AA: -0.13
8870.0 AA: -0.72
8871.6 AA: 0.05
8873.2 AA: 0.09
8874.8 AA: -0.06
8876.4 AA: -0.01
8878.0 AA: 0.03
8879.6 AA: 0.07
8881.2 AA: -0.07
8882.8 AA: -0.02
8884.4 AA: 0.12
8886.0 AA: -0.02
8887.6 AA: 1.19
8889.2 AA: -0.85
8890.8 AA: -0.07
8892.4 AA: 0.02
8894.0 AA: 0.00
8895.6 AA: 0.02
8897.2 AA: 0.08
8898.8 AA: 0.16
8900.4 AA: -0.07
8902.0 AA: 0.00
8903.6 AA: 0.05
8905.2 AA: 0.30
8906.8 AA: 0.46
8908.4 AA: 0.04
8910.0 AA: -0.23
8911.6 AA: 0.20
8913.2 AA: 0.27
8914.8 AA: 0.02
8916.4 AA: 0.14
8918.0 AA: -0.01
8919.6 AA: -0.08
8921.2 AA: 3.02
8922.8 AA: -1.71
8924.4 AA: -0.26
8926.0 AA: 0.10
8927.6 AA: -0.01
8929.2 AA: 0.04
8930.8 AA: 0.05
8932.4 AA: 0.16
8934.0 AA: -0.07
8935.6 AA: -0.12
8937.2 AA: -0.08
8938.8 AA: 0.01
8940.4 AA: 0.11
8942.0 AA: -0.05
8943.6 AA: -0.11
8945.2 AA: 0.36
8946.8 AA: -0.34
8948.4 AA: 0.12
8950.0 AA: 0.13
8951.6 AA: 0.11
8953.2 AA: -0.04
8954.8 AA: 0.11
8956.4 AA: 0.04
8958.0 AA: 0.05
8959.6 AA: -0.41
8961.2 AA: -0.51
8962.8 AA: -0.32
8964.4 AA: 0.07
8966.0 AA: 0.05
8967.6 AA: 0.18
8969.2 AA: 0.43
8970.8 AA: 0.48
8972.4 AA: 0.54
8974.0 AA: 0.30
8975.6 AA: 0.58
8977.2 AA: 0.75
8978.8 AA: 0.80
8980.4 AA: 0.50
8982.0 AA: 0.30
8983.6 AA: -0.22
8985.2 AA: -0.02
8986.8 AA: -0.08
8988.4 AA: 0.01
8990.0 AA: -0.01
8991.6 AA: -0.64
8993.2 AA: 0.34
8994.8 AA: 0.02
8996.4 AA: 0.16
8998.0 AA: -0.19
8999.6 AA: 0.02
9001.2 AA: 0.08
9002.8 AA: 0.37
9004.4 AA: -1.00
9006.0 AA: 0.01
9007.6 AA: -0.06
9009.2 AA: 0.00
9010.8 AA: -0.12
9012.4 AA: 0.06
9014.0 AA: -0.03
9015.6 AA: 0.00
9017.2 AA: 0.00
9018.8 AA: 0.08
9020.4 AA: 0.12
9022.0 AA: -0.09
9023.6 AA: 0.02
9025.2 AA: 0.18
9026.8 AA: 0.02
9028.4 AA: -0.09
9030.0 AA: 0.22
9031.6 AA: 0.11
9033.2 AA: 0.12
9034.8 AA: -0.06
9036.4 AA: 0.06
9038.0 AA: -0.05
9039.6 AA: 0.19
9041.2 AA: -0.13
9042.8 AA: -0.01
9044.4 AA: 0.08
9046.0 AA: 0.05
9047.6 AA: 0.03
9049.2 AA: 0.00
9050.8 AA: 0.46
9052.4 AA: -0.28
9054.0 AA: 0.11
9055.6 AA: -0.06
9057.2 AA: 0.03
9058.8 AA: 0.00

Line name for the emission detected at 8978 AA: [O II] 3727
